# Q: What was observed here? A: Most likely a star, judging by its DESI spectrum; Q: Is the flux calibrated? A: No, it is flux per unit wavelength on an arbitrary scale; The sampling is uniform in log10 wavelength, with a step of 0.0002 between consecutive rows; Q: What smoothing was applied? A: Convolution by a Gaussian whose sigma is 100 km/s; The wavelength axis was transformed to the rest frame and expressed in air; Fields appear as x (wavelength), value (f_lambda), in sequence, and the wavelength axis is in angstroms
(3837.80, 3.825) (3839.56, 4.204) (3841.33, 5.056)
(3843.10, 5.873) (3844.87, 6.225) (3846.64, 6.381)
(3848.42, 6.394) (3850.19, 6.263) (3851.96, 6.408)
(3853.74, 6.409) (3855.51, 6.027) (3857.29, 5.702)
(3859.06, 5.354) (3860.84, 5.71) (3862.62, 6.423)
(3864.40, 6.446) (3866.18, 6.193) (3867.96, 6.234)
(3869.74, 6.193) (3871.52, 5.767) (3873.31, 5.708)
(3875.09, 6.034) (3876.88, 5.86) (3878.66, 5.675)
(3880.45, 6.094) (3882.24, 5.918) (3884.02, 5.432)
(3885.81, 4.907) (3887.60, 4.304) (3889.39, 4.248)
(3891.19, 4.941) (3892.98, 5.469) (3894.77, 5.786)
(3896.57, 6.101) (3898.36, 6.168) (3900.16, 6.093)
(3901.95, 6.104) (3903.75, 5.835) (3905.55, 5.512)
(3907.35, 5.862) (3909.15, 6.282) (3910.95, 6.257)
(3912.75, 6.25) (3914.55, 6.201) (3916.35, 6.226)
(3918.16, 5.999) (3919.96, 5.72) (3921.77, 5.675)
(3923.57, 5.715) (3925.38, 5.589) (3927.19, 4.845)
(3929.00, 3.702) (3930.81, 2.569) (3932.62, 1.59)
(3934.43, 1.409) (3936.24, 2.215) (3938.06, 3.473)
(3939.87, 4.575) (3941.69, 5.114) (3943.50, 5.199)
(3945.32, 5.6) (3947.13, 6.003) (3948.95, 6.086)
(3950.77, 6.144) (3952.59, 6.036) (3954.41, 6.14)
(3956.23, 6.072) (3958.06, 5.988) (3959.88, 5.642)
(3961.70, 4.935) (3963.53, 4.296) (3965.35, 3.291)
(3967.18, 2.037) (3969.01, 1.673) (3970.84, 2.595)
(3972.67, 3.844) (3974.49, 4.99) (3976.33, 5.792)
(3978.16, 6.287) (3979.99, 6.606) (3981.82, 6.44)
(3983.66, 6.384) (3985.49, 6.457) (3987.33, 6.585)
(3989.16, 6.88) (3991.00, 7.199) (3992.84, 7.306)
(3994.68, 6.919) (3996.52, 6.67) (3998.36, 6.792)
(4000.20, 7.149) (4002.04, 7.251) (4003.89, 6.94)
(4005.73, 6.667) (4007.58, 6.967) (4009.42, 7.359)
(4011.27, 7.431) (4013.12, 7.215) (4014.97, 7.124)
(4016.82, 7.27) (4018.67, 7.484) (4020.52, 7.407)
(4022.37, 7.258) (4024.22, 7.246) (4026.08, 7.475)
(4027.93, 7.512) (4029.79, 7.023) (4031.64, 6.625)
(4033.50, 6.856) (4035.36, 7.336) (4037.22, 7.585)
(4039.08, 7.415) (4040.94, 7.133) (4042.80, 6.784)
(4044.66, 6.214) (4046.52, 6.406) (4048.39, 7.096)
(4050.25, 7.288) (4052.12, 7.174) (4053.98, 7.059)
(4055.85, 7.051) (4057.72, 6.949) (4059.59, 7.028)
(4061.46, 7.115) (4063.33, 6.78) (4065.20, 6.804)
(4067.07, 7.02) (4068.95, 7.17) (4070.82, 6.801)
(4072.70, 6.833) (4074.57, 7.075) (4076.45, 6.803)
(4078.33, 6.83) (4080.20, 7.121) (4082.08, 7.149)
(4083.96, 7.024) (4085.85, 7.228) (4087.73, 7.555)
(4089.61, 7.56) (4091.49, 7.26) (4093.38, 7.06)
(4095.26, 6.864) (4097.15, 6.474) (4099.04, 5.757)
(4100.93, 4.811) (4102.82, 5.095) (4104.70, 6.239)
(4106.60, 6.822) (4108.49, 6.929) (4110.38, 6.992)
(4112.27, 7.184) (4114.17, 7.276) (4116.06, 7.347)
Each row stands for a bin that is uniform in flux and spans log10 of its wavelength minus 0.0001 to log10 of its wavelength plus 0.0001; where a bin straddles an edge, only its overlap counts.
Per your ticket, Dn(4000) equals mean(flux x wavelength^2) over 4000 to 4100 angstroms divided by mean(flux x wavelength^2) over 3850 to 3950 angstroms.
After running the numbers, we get 1.41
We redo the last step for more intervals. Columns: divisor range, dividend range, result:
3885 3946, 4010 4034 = 1.52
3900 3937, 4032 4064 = 1.49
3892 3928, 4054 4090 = 1.30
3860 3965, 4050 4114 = 1.39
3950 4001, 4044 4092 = 1.31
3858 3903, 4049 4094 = 1.36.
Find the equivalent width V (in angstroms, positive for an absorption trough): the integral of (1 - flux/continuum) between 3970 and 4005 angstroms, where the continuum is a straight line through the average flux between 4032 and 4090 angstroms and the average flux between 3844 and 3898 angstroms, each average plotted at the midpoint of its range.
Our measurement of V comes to 1.6 angstroms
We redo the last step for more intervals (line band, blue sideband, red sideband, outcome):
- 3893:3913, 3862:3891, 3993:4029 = 0.0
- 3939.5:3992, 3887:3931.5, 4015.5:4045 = 7.9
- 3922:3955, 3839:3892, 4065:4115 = 8.3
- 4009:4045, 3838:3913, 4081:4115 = -4.3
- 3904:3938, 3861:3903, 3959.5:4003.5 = 5.0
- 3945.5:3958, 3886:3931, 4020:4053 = 0.0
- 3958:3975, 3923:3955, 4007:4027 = 5.2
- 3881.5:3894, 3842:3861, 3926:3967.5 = 1.0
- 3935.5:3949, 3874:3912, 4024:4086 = 3.0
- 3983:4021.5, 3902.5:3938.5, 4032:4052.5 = -4.4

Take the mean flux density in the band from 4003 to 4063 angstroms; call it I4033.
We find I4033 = 7.11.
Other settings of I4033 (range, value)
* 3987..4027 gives 7.13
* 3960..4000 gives 5.47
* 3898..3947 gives 5.03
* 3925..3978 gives 4.41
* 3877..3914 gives 5.67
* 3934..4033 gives 5.94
